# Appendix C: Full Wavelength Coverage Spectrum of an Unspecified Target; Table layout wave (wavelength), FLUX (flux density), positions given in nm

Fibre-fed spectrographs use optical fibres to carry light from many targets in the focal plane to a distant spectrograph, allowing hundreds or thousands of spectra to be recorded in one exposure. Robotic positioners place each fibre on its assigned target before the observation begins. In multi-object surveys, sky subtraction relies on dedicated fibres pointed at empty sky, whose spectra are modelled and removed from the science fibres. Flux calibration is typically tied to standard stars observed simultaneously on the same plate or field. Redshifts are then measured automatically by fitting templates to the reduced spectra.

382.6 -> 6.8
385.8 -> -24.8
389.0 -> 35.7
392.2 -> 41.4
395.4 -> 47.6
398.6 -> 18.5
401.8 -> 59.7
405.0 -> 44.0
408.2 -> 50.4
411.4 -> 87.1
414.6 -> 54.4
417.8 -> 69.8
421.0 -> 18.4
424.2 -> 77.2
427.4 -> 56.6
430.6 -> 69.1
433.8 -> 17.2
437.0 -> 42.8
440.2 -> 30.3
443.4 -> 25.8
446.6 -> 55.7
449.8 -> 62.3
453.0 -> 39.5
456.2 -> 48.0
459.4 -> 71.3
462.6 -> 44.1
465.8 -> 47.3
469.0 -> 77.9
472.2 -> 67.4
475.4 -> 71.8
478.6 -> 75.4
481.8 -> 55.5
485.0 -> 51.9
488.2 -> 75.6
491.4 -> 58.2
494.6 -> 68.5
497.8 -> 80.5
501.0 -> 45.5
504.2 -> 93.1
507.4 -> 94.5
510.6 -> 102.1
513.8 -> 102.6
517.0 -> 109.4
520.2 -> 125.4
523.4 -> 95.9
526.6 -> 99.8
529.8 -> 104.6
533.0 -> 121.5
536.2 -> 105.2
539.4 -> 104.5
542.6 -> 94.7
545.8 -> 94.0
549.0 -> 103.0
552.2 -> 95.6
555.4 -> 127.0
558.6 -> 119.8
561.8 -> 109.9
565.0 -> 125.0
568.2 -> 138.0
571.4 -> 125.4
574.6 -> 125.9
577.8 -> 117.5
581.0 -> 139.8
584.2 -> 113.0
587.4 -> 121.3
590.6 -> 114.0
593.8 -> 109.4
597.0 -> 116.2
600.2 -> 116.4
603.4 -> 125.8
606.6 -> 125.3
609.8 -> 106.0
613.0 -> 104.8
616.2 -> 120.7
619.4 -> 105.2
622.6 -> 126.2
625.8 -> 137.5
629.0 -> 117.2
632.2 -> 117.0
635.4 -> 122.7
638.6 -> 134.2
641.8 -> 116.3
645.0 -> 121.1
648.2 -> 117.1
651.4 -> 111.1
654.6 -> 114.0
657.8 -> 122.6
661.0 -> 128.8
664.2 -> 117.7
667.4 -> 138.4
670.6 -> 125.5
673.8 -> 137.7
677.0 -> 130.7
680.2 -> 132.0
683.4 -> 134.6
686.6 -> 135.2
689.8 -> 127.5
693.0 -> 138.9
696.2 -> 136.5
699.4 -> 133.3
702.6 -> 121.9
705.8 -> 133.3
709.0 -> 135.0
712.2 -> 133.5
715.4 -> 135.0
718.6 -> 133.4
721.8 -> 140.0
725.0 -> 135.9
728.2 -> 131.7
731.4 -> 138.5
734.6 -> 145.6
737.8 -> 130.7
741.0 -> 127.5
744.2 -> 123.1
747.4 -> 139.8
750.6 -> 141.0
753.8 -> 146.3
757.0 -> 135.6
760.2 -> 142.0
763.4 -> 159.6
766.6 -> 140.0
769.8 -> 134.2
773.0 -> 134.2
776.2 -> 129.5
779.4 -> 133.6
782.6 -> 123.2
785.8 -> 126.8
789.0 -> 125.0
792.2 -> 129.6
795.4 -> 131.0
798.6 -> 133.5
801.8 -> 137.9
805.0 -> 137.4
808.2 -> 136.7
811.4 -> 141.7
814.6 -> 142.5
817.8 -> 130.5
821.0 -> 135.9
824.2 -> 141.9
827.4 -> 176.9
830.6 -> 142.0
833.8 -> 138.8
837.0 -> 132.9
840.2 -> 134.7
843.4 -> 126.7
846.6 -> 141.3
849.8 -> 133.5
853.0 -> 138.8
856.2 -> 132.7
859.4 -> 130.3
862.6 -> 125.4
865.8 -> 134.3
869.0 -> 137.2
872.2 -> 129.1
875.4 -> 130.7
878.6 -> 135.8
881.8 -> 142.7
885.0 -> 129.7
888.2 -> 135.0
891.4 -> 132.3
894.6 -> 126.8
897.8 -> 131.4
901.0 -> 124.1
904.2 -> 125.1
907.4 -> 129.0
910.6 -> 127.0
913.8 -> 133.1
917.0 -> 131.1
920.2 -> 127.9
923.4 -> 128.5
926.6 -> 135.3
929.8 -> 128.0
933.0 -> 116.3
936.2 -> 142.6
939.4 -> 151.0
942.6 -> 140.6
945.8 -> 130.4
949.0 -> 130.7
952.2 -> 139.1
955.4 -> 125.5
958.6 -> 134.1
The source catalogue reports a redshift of 0.260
